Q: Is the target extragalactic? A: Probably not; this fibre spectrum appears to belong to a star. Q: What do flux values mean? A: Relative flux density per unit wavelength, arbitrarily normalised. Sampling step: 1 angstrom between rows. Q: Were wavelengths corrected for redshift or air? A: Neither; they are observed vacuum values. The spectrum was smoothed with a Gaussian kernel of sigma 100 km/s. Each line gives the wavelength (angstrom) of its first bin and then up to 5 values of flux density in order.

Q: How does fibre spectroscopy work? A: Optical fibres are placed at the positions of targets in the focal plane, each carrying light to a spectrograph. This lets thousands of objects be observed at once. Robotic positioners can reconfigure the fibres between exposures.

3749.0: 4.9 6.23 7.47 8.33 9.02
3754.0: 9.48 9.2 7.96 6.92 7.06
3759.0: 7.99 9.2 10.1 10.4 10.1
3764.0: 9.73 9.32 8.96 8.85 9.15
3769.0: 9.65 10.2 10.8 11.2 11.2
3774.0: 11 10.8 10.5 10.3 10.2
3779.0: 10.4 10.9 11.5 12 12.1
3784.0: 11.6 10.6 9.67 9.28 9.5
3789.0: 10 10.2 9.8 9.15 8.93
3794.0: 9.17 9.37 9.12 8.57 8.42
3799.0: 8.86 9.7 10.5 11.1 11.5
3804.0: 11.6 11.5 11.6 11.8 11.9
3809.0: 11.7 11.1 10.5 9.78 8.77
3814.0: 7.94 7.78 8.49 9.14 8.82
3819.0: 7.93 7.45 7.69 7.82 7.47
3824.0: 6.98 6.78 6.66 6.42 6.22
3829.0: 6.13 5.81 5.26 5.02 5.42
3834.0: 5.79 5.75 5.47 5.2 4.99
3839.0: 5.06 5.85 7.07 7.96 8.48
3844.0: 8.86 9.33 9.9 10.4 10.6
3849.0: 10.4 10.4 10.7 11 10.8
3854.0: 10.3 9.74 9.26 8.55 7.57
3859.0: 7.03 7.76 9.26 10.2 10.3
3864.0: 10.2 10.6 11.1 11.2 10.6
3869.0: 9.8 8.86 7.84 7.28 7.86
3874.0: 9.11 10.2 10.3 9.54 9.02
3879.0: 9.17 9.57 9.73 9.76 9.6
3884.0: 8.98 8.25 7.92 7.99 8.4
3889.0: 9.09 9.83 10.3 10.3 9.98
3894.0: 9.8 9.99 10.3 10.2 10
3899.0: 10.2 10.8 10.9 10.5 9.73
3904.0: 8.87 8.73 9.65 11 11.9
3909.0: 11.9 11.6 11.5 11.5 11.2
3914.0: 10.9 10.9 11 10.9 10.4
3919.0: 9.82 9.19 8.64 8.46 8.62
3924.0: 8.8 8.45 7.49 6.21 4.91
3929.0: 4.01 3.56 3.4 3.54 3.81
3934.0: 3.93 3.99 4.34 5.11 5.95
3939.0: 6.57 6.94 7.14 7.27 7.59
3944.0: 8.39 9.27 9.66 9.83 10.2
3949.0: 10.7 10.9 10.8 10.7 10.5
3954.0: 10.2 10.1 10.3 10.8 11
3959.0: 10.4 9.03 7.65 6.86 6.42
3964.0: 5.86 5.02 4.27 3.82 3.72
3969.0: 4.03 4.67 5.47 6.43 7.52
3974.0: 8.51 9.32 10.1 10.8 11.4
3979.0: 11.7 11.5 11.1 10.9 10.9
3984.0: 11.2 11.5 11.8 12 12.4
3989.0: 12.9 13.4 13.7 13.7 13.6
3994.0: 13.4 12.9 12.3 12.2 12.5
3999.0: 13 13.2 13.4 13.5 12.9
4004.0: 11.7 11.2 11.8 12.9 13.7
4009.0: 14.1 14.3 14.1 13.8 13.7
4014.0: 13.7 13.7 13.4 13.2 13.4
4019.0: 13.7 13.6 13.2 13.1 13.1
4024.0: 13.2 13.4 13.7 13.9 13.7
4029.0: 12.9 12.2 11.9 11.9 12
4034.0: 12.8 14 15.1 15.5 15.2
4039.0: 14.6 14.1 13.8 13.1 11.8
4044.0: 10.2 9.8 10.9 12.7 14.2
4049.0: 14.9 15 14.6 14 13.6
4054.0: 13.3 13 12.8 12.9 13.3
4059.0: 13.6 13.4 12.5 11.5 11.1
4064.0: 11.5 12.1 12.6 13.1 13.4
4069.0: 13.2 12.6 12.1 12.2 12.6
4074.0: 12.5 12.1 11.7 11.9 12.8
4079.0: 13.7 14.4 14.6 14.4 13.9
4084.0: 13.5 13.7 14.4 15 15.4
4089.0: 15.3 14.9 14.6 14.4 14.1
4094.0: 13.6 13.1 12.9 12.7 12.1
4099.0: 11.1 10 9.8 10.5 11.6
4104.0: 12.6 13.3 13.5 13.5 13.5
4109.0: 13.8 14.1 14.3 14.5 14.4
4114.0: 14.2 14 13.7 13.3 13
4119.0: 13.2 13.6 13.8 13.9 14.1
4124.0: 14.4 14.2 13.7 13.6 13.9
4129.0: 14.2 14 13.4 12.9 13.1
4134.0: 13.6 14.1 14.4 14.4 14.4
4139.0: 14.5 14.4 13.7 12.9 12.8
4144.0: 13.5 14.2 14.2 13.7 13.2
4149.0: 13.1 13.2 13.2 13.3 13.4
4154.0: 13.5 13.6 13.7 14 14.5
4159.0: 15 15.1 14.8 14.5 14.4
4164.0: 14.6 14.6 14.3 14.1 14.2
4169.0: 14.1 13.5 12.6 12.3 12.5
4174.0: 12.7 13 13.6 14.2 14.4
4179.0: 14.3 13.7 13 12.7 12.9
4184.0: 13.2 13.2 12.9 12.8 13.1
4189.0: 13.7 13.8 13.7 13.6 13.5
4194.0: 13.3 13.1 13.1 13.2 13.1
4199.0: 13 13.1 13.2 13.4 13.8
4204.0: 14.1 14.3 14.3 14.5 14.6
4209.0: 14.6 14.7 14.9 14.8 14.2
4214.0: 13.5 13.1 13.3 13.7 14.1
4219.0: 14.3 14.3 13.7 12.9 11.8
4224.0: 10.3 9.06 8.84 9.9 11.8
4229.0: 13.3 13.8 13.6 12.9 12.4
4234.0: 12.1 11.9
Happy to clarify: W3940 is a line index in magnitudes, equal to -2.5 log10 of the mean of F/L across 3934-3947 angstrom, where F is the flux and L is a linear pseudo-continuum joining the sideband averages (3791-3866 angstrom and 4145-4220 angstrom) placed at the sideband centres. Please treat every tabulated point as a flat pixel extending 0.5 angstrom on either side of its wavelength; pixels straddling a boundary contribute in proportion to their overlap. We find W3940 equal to 0.441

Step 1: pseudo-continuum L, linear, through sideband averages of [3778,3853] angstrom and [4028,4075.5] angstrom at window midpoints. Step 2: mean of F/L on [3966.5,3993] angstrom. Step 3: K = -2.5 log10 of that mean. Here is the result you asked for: 0.19 mag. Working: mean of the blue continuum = 8.9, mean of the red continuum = 12.9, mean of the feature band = 9.86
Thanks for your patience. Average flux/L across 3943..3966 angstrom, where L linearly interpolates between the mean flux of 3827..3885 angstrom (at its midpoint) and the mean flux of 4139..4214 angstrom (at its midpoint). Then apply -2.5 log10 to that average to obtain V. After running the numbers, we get 0.11 mag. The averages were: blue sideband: 8.54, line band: 9.15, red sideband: 13.7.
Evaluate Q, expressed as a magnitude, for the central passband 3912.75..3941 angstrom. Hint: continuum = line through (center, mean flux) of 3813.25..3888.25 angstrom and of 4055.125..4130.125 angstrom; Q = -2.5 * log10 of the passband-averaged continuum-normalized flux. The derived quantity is 0.35 mag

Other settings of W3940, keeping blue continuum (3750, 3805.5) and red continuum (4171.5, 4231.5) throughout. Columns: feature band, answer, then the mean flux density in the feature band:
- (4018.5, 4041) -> -0.14 mag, 13.5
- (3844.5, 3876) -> 0.09 mag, 9.63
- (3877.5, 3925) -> 0.10 mag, 9.9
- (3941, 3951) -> 0.20 mag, 9.28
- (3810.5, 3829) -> 0.27 mag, 7.88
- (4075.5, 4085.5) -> -0.10 mag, 13.5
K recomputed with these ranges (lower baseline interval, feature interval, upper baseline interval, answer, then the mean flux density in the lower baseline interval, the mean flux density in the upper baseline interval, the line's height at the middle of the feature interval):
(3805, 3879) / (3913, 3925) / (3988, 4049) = 0.084 mag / 8.6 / 13.2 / 10.6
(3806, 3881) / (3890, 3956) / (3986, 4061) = 0.191 mag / 8.58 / 13.2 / 10.6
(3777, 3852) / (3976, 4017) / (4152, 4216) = -0.122 mag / 8.89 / 13.7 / 11.3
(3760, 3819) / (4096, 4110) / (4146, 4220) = 0.063 mag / 10.1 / 13.7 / 13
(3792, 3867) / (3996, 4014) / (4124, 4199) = -0.154 mag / 8.7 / 13.7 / 11.3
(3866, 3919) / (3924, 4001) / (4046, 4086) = 0.263 mag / 9.91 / 13.1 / 11.2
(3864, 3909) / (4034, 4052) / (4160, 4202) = -0.153 mag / 9.68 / 13.5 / 11.7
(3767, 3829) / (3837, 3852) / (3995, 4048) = 0.212 mag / 9.65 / 13.1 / 10.4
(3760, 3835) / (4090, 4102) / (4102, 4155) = 0.052 mag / 9.32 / 13.6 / 13.2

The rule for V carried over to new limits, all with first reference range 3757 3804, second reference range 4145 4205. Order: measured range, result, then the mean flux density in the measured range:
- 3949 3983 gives 0.33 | 8.61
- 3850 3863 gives 0.13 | 9.42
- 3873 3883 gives 0.14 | 9.51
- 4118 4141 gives -0.06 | 13.9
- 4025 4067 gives -0.06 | 13.1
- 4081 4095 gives -0.13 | 14.4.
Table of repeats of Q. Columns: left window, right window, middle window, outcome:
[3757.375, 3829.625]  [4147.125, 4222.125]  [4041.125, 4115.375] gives -0.04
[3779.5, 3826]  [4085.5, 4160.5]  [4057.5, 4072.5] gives 0.03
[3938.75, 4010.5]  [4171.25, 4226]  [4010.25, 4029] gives -0.24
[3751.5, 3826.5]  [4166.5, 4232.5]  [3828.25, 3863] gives 0.26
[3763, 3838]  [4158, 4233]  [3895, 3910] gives -0.01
